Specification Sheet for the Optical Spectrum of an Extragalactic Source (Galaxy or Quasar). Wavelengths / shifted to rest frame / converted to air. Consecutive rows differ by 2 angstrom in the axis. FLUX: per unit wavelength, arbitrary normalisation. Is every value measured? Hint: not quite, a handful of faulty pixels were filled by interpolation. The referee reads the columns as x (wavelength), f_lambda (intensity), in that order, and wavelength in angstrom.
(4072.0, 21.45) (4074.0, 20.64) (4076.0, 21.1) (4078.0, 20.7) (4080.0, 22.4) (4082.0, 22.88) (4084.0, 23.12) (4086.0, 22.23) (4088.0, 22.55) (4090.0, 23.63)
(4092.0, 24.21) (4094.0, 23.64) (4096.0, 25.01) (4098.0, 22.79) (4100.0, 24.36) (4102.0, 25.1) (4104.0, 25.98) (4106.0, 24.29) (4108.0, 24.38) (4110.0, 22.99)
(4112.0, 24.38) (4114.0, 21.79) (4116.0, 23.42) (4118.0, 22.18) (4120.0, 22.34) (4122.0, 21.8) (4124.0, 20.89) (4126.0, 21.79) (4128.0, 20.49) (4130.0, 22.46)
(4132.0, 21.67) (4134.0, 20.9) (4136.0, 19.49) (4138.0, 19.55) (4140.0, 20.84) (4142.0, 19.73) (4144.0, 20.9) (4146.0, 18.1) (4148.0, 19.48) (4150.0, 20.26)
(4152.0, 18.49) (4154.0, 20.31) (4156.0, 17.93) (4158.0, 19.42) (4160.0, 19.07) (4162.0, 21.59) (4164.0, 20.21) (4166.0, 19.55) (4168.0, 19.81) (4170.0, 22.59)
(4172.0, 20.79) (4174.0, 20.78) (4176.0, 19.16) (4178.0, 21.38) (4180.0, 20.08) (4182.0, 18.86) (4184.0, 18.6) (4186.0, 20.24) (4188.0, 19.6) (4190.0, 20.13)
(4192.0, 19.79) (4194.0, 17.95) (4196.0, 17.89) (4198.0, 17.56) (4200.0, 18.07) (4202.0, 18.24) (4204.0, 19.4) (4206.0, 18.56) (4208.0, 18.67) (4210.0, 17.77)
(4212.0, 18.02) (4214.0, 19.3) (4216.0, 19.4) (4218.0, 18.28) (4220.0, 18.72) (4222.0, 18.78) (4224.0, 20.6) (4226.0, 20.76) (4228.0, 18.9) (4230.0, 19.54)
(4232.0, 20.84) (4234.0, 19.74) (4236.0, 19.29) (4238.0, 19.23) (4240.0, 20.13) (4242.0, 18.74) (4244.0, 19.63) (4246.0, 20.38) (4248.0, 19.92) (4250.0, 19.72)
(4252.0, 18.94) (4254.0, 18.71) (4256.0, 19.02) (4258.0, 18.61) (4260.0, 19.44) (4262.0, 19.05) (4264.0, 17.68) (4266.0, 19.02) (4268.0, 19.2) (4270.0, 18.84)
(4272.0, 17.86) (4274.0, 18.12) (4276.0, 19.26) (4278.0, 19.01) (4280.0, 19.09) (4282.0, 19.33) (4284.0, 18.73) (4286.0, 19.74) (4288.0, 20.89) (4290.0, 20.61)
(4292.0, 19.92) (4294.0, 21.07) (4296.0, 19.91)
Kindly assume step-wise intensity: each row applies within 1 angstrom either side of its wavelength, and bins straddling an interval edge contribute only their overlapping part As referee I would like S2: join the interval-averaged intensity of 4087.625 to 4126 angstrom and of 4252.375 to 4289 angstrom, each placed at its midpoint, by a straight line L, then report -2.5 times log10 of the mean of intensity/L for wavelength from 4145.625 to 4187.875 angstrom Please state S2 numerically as 0.101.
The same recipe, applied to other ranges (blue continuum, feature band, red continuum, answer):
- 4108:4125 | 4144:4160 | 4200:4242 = 0.116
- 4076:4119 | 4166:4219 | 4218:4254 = 0.082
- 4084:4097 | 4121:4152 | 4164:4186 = 0.062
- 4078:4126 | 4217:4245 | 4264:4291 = 0.039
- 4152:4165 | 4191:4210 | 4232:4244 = 0.068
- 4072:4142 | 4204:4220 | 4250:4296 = 0.099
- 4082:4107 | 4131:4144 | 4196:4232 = 0.085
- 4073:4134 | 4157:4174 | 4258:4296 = 0.059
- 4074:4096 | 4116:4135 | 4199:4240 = -0.005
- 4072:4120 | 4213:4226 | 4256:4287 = 0.046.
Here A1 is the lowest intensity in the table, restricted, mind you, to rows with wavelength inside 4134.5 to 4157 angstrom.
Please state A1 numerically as 17.93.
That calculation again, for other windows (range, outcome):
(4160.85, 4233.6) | 17.56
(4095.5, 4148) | 18.1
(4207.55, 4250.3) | 17.77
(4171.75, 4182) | 18.86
